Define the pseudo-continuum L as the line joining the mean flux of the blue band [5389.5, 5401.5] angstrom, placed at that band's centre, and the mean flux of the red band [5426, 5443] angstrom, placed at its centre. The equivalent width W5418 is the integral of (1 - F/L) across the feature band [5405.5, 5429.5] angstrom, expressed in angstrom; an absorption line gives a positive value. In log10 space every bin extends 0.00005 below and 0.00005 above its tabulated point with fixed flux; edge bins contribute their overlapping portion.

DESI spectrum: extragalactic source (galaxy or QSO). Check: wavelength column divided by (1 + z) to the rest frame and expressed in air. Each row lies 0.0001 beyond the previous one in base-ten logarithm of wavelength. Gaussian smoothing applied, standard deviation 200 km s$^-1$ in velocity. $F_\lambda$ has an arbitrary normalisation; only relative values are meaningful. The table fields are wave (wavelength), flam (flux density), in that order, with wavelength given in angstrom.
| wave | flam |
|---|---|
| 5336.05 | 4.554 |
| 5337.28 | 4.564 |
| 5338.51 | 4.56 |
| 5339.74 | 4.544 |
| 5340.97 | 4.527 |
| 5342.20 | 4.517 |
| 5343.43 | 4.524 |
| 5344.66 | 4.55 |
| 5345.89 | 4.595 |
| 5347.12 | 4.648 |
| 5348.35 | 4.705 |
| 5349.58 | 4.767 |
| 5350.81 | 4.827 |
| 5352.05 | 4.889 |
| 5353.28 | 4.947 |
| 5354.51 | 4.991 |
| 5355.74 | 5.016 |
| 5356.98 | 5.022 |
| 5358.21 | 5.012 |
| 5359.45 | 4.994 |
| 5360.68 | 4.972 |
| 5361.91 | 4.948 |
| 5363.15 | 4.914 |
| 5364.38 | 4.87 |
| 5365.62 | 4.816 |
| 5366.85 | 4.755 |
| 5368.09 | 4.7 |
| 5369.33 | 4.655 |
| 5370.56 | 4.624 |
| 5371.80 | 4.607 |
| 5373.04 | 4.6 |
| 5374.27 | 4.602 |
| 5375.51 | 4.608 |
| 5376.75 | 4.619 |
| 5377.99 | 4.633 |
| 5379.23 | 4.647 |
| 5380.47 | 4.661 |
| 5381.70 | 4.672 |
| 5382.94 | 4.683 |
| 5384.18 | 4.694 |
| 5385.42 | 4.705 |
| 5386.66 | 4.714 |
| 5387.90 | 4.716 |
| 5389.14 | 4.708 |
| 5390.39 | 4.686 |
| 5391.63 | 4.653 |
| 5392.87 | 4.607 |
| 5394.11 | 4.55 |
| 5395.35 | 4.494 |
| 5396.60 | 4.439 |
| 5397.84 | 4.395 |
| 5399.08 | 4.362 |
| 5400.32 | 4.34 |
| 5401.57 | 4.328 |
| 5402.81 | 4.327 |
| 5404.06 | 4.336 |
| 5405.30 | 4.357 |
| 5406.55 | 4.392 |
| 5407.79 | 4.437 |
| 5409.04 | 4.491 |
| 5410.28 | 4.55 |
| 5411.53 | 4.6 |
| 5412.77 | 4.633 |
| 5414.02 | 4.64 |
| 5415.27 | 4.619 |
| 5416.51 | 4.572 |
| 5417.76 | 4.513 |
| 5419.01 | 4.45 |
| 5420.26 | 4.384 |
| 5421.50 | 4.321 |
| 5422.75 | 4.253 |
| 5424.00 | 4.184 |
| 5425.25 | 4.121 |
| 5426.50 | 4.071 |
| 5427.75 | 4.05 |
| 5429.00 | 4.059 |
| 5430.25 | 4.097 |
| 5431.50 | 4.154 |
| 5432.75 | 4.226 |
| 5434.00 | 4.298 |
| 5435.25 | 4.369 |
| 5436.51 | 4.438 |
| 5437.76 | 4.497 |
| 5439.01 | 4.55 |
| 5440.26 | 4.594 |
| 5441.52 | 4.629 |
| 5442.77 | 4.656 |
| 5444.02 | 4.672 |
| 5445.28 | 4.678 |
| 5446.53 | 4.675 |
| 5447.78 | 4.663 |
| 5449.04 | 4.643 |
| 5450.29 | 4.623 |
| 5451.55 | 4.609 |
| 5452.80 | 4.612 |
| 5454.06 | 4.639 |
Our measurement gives 0.1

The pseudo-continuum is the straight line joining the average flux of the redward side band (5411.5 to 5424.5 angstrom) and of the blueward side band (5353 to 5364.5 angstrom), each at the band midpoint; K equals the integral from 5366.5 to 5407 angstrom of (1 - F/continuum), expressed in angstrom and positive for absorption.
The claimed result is 1.4 angstrom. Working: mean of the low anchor 4.98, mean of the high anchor 4.47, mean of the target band 4.57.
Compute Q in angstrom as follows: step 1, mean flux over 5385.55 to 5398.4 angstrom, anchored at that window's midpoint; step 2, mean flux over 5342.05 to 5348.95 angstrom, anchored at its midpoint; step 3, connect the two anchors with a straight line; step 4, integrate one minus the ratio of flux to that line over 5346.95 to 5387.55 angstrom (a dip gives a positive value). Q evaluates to -1.55 angstrom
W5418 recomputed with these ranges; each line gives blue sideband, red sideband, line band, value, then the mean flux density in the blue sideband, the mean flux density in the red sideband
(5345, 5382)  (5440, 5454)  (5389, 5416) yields 1.3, 4.78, 4.64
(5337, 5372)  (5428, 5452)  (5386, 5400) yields 0.2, 4.76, 4.47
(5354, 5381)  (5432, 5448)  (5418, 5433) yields 1.2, 4.78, 4.53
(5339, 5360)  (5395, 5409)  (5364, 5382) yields -0.3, 4.77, 4.38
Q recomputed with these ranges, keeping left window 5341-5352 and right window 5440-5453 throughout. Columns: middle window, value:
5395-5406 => 0.6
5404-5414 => 0.3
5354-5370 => -0.9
